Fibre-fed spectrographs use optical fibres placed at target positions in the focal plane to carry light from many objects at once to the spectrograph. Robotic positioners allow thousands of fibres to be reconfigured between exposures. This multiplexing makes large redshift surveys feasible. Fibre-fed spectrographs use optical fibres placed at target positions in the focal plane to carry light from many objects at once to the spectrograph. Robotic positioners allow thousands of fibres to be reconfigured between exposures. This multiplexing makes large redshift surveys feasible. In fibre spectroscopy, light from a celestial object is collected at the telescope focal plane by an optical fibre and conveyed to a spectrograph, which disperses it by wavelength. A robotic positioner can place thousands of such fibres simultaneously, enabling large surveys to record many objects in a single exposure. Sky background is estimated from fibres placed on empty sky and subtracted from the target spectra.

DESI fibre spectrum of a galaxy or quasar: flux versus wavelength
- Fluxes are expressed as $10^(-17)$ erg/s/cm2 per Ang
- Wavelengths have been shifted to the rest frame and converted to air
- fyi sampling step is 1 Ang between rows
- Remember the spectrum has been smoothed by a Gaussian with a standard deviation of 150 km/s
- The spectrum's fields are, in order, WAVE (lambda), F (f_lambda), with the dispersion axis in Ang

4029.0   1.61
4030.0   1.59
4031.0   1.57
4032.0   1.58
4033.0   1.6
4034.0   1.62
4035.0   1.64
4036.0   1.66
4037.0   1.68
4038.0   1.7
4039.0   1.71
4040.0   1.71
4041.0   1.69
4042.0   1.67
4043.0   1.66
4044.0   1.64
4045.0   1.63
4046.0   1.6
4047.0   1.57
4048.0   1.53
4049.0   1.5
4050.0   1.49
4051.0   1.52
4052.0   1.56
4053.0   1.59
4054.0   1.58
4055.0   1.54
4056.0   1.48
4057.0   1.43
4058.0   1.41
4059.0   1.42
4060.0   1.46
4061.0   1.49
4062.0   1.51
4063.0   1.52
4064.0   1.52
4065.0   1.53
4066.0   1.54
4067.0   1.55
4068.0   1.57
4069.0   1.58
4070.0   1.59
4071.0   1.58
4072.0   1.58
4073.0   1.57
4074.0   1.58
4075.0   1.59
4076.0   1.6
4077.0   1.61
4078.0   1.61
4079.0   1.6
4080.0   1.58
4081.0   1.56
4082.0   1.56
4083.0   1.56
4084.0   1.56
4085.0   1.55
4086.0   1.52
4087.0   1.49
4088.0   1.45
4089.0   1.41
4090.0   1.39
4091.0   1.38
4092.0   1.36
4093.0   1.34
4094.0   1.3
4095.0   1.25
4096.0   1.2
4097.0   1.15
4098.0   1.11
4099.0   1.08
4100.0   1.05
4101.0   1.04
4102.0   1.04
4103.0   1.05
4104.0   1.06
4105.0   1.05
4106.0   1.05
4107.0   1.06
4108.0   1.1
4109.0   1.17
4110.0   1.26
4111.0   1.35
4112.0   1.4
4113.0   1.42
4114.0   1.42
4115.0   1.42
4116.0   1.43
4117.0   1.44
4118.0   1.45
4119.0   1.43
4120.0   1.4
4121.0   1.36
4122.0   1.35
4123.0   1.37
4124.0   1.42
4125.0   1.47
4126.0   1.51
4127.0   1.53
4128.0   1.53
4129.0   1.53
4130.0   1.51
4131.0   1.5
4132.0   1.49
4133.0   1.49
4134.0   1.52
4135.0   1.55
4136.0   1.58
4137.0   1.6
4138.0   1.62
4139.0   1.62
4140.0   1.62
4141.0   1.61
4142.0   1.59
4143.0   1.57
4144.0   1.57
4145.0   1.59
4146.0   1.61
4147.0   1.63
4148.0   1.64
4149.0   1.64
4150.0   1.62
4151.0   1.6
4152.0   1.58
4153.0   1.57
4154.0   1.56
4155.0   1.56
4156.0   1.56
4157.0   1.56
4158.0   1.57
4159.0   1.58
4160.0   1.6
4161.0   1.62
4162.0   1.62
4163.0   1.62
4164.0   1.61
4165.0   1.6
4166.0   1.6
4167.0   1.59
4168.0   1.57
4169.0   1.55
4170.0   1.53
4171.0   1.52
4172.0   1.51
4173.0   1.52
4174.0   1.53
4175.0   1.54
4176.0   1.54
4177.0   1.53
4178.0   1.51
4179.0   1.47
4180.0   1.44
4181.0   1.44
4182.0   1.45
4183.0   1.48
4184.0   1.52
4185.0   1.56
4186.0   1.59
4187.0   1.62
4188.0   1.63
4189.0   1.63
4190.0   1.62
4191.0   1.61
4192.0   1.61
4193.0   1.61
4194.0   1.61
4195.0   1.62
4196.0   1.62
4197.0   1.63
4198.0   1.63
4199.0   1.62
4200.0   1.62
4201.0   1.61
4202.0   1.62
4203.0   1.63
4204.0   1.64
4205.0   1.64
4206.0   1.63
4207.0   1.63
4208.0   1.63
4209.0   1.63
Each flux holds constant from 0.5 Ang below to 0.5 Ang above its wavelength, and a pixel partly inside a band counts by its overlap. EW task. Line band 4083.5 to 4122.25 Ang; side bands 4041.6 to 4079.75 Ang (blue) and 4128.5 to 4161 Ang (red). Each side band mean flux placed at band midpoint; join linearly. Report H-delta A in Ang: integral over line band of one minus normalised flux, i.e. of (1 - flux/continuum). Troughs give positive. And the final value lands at 6.8 Ang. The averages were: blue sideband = 1.55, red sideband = 1.58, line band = 1.29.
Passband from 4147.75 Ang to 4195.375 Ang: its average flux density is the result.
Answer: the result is 1.57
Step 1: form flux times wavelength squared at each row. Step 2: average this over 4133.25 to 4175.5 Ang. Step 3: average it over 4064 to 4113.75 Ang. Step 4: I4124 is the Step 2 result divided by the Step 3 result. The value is 1.2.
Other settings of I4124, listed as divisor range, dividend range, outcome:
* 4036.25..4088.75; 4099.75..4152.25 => 0.94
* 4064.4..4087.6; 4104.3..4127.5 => 0.87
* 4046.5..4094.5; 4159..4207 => 1.10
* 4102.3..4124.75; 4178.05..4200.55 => 1.26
